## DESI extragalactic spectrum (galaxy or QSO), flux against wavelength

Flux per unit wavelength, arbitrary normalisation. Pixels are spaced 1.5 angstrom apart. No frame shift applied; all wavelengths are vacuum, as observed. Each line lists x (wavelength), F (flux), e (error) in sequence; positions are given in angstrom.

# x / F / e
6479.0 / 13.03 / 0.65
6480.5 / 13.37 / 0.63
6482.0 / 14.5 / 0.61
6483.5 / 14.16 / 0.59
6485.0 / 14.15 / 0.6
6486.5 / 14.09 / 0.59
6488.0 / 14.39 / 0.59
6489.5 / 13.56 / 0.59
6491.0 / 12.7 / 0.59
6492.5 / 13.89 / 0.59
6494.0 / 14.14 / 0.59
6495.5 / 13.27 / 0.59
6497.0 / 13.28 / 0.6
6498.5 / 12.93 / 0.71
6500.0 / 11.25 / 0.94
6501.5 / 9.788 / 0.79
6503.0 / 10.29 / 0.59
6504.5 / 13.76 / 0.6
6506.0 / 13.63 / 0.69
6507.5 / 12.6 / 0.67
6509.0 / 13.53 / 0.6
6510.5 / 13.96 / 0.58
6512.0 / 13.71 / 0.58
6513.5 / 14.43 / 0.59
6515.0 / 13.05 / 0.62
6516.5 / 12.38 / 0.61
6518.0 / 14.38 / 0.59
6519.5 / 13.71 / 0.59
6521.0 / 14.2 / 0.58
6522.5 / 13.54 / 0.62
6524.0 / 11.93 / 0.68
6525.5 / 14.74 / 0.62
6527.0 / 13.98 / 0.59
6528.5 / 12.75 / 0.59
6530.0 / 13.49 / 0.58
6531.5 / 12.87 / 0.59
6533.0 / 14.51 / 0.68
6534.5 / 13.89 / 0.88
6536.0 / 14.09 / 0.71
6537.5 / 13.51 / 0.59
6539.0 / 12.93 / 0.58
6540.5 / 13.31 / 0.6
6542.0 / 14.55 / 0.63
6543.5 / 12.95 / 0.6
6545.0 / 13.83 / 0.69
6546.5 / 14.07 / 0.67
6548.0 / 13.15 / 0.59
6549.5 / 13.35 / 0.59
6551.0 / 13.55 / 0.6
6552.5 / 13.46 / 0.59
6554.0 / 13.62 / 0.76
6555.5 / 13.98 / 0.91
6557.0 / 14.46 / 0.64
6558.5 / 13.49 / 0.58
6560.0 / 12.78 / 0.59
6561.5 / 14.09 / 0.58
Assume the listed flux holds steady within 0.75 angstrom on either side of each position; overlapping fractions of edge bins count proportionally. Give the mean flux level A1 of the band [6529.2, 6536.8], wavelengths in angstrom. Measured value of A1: 13.8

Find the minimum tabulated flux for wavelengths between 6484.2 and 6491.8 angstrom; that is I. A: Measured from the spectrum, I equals 12.7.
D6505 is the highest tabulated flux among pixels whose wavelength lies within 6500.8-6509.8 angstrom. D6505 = 13.76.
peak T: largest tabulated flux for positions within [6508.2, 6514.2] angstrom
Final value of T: 14.43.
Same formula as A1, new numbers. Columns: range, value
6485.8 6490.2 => 14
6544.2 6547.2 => 13.9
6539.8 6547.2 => 13.7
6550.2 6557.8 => 13.8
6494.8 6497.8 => 13.3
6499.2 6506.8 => 11.8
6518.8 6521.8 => 14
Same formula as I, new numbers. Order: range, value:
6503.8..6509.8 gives 12.6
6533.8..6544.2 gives 12.93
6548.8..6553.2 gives 13.35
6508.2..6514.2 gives 13.53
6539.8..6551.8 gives 12.95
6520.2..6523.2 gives 13.54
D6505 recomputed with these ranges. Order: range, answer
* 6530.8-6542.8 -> 14.55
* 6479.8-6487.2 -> 14.5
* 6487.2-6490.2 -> 14.39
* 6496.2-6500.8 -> 13.28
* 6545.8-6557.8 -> 14.46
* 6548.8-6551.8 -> 13.55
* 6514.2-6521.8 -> 14.38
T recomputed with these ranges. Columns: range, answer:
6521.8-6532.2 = 14.74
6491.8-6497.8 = 14.14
